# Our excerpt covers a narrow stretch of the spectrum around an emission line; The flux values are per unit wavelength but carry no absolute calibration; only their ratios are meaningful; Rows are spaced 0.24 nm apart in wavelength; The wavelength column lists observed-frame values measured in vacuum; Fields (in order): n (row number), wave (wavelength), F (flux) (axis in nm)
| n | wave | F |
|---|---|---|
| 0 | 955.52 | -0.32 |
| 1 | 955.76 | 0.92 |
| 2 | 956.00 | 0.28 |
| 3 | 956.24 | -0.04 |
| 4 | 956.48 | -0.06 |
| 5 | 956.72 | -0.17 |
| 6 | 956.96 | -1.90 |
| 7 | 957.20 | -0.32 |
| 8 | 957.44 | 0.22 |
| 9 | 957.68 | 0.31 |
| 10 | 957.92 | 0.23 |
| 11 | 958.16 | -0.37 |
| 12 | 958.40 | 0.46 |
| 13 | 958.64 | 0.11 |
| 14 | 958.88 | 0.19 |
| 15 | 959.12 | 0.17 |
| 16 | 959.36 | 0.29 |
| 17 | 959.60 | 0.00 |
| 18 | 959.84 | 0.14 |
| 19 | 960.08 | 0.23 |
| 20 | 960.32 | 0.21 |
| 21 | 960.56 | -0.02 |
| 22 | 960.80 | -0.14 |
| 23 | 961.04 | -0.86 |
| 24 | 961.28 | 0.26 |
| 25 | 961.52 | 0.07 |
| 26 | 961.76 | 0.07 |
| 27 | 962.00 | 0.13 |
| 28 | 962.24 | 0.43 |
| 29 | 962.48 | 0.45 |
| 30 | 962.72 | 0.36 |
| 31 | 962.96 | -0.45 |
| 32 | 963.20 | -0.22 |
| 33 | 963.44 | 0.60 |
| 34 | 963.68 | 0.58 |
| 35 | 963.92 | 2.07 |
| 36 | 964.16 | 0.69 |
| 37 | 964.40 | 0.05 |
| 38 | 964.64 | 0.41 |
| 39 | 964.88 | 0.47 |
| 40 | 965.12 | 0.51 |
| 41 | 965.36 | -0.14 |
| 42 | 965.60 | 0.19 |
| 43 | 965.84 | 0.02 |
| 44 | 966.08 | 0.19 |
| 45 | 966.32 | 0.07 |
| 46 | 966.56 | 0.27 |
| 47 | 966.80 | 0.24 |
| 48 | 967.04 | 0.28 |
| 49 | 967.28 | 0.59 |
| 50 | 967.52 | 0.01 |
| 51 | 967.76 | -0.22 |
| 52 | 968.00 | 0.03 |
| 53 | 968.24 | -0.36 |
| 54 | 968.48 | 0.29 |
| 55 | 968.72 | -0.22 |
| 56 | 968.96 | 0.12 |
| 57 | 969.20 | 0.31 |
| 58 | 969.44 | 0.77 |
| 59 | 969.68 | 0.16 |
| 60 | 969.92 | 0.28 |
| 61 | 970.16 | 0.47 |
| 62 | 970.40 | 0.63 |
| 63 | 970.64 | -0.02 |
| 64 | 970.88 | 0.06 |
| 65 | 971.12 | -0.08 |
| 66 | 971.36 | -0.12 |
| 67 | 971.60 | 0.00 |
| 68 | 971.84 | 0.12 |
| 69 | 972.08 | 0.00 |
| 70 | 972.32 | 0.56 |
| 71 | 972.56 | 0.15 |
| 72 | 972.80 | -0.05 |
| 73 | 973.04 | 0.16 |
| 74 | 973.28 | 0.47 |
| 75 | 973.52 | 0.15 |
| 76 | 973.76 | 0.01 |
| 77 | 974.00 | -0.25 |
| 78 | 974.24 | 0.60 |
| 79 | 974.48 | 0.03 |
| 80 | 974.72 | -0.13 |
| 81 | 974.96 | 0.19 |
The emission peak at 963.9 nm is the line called [O III]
